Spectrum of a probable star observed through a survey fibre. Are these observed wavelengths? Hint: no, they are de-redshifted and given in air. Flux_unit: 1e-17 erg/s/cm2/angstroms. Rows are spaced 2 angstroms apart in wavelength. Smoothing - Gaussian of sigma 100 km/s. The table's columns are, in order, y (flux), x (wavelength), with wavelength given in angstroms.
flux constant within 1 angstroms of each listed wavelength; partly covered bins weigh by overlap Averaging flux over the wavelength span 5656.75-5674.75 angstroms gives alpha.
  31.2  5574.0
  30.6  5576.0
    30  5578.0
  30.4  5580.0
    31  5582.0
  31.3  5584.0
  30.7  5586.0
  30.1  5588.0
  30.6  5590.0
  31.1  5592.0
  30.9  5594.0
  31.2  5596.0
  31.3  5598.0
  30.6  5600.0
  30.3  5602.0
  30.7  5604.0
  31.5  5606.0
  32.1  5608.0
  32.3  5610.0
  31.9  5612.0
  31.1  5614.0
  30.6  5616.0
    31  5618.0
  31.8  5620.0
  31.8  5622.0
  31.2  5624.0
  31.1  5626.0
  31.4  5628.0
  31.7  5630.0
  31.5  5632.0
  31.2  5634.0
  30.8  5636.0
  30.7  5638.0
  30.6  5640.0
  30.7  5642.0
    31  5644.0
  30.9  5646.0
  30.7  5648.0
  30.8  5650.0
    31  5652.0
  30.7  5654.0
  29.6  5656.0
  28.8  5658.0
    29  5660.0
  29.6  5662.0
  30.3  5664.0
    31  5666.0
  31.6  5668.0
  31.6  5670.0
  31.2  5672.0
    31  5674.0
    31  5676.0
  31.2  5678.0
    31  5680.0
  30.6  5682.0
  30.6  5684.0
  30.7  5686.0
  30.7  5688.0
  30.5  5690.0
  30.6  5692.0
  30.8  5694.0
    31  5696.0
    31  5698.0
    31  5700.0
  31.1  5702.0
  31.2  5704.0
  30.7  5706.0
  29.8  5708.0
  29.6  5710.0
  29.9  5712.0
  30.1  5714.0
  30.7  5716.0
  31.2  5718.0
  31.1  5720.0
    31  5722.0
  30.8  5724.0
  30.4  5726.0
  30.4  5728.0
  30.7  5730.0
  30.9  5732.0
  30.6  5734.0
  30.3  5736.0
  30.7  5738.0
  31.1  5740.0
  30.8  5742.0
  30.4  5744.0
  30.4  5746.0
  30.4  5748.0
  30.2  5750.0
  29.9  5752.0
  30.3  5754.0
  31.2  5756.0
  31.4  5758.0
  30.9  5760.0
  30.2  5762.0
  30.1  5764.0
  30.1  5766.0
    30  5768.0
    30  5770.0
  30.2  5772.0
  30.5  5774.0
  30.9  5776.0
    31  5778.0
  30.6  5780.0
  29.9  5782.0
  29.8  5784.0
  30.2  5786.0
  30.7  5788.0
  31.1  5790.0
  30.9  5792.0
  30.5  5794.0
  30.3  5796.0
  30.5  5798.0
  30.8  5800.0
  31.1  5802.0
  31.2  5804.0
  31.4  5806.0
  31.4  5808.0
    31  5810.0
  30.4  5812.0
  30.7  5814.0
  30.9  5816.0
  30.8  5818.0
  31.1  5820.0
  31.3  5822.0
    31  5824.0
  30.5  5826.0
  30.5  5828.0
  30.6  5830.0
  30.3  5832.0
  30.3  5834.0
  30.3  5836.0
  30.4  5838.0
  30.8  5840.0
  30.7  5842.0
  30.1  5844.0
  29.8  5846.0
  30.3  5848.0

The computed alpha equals 30.4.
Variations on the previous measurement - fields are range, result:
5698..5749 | 30.6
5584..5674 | 30.9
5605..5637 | 31.4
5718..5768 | 30.6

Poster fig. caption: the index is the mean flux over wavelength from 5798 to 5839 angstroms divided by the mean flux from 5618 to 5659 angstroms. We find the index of 1.00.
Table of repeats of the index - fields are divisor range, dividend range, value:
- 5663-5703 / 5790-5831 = 1.00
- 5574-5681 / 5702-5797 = 0.99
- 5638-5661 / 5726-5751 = 1.01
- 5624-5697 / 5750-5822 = 1.00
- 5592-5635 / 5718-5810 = 0.98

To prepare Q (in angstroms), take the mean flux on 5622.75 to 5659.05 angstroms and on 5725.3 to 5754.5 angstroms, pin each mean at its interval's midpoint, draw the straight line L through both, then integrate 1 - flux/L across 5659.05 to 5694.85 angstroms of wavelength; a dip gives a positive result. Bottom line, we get 0.0 angstroms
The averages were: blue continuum 30.8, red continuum 30.5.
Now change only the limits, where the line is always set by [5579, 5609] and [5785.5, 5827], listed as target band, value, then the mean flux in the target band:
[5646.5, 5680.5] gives 0.3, 30.6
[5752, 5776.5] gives 0.3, 30.5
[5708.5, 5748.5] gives 0.4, 30.6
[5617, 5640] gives -0.3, 31.3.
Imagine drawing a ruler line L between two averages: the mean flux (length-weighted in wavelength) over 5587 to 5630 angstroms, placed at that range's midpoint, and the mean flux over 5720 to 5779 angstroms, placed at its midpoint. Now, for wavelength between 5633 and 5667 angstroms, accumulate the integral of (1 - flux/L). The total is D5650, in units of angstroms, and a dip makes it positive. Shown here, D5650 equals 0.6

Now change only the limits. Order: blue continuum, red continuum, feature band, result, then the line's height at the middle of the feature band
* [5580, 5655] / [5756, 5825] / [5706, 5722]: 0.23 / 30.9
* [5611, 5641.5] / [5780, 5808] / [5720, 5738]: 0.13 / 30.9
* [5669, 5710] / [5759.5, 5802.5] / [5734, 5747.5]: 0.01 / 30.6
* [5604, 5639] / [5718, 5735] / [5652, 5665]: 0.58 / 31.2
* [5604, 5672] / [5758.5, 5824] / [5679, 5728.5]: 0.26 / 30.8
